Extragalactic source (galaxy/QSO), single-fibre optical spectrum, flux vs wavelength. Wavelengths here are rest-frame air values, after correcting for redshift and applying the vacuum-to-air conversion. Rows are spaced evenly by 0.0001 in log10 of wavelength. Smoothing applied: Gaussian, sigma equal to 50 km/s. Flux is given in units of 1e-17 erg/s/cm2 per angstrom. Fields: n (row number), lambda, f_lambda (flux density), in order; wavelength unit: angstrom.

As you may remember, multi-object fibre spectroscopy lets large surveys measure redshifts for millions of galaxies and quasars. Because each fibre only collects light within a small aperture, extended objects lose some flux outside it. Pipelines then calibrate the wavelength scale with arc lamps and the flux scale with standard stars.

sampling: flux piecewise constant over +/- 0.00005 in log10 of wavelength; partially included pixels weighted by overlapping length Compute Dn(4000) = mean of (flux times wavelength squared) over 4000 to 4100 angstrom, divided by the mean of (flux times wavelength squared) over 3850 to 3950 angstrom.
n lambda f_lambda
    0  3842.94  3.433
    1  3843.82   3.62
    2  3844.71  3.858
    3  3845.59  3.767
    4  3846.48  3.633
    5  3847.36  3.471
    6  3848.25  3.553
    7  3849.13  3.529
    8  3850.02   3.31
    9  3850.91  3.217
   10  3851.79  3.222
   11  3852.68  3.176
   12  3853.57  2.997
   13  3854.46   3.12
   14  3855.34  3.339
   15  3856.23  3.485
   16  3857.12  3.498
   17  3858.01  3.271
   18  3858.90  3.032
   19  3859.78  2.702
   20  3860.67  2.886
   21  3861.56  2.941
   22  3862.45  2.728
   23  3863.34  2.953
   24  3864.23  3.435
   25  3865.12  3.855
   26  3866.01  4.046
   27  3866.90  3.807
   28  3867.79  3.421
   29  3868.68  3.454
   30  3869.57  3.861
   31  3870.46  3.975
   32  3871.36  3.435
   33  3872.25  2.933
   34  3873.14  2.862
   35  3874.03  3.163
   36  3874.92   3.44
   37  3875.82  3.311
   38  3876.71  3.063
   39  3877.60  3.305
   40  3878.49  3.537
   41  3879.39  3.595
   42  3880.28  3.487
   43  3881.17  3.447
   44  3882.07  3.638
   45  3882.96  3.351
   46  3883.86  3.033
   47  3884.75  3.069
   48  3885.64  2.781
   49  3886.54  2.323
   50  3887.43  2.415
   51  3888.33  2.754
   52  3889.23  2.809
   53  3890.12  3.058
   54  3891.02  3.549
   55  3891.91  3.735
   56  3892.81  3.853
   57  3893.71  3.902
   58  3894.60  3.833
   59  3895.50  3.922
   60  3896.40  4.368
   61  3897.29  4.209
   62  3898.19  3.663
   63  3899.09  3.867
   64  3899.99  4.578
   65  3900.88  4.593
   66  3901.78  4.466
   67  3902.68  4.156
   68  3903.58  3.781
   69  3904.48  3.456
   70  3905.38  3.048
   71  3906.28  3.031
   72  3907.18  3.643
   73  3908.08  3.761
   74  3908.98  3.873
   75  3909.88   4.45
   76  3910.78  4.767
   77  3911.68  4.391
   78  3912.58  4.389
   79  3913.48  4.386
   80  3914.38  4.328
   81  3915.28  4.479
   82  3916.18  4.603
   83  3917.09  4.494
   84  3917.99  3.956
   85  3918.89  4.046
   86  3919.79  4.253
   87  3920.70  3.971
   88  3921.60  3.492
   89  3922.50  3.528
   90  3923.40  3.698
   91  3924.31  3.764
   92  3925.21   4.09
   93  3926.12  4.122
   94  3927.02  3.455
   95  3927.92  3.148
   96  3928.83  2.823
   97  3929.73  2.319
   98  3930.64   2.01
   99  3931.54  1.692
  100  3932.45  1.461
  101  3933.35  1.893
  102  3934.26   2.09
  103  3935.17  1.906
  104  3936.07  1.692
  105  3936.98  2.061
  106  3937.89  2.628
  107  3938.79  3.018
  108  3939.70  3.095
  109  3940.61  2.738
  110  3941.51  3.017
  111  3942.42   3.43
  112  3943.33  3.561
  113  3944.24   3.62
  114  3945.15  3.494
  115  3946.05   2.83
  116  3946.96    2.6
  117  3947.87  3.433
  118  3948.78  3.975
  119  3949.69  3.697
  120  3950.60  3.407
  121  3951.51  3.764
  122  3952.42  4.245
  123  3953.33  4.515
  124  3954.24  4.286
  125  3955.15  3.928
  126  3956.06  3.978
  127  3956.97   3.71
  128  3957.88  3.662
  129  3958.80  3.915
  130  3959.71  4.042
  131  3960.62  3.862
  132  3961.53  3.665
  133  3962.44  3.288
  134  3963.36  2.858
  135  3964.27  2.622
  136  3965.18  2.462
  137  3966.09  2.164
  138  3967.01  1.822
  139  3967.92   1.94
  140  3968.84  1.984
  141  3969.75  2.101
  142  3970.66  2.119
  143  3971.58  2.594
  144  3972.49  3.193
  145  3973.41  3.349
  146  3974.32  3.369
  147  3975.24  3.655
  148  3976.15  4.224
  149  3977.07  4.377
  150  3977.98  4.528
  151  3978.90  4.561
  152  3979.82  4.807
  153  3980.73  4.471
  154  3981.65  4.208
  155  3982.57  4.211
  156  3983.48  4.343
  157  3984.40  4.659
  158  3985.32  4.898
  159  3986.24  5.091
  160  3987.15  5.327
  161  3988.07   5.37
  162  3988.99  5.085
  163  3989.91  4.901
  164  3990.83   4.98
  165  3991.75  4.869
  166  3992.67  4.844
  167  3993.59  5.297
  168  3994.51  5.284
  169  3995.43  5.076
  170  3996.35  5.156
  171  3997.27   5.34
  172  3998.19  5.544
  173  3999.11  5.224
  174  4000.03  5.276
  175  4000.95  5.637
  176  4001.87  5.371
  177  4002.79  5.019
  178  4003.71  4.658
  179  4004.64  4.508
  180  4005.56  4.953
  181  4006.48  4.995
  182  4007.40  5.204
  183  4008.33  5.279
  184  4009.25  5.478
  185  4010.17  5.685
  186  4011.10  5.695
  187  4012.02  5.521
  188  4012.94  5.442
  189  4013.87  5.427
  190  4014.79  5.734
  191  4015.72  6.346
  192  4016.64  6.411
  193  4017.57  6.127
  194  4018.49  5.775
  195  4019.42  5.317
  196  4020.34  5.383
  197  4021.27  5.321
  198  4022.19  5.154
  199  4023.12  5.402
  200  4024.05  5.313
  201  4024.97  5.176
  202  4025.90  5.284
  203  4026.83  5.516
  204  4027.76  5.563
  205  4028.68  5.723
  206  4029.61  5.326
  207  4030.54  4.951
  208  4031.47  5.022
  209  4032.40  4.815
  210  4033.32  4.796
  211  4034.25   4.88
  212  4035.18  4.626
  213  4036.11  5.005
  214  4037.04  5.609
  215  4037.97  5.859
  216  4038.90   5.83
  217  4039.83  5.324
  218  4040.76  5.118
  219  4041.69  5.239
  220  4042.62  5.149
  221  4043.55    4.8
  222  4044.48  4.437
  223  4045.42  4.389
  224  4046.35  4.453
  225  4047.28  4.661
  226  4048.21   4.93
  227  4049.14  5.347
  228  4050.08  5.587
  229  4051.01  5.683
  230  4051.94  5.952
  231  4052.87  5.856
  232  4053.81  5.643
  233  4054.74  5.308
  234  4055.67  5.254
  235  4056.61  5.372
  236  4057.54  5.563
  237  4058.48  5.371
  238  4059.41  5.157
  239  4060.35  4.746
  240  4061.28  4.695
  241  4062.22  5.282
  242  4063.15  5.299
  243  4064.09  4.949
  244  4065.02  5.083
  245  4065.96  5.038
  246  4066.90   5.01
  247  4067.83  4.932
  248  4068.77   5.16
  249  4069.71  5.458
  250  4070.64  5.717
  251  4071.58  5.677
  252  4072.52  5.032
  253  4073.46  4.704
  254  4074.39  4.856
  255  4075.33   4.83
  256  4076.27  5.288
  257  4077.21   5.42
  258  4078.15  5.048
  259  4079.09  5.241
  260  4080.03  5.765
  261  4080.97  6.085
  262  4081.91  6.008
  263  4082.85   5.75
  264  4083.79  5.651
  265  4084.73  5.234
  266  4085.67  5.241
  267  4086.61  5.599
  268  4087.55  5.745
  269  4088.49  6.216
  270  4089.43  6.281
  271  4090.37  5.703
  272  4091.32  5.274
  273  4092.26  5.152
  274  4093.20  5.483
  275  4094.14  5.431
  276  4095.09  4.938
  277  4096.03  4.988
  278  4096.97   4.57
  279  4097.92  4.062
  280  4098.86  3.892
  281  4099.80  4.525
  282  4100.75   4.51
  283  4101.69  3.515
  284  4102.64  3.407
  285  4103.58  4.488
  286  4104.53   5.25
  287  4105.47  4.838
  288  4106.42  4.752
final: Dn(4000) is 1.68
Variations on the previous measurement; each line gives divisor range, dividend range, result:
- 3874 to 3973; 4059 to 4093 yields 1.71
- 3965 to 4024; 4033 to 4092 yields 1.17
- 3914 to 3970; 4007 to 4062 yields 1.72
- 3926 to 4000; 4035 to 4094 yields 1.54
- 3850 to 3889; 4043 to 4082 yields 1.77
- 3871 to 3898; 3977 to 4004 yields 1.57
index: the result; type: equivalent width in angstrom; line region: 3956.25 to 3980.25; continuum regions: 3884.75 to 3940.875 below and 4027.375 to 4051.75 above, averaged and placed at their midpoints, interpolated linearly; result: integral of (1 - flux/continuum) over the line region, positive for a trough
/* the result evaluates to 5.3 angstrom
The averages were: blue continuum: 3.46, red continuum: 5.13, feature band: 3.27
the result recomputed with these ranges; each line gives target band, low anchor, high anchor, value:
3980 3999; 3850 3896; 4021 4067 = -1.5 angstrom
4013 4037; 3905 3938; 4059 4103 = -4.5 angstrom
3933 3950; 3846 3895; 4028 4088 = 4.9 angstrom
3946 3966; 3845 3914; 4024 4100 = 3.1 angstrom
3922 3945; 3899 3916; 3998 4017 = 8.2 angstrom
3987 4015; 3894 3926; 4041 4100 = -3.0 angstrom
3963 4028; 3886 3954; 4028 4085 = -2.5 angstrom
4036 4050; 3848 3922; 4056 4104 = -0.7 angstrom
